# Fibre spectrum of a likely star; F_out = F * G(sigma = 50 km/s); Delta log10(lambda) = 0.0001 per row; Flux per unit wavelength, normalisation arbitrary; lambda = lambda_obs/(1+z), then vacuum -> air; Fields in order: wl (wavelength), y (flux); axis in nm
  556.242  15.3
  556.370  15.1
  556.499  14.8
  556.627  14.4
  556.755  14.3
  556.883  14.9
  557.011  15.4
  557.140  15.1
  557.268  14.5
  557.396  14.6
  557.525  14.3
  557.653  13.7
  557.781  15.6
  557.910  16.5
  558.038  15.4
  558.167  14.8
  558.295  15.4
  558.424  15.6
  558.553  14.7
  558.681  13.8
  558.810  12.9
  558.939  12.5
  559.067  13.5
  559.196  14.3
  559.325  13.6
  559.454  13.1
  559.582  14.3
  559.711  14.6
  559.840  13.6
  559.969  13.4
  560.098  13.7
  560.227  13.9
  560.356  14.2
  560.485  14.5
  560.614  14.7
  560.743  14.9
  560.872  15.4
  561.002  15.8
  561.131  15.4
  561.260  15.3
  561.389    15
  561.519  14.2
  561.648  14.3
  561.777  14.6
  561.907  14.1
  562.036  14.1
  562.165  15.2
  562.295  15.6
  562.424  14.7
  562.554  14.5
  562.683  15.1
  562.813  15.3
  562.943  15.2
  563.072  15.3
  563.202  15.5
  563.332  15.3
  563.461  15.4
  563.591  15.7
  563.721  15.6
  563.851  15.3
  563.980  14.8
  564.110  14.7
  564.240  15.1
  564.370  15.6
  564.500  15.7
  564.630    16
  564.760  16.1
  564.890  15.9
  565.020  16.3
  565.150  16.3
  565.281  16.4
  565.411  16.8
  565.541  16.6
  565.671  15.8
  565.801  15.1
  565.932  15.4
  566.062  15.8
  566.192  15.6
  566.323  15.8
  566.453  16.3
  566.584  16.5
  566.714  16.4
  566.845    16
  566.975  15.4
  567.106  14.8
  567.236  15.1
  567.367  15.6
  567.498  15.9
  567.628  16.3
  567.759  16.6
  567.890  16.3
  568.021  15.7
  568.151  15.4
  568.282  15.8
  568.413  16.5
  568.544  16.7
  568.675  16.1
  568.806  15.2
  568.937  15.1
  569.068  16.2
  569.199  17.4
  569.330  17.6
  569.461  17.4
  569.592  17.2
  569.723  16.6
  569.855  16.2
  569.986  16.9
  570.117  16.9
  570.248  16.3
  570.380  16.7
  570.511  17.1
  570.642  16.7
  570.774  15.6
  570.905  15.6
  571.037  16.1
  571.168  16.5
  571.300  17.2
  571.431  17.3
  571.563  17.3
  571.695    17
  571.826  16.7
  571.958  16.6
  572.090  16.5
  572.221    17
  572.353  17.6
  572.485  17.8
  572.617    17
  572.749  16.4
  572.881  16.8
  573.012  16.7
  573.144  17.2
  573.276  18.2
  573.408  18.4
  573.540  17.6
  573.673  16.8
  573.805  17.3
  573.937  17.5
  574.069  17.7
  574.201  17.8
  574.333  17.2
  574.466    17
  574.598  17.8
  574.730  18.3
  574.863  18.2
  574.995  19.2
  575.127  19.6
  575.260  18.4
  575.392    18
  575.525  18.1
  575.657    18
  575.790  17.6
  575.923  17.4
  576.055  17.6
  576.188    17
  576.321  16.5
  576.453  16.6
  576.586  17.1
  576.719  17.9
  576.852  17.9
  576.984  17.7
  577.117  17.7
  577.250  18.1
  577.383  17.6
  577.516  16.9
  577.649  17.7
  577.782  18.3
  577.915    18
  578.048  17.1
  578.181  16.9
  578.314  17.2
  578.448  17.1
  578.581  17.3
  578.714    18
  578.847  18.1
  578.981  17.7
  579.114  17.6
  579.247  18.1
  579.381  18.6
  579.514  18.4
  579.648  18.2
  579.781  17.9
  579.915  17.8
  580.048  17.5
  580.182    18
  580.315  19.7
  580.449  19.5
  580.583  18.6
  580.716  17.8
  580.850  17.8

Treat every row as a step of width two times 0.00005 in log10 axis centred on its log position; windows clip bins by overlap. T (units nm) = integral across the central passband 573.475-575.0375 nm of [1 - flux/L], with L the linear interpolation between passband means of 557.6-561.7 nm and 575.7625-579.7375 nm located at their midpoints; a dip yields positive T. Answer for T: -0.06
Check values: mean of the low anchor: 14.5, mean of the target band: 17.7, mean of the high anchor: 17.6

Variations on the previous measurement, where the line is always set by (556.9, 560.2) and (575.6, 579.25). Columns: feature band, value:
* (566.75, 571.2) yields -0.033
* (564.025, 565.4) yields -0.040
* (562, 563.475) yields -0.005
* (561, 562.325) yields 0.006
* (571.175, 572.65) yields -0.042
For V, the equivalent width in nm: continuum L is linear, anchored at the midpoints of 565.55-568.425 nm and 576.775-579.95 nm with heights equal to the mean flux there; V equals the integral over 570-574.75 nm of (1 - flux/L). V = -0.09 nm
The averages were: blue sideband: 15.8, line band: 17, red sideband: 17.7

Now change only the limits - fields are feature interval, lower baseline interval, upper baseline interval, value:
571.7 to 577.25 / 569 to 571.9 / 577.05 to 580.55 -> -0.07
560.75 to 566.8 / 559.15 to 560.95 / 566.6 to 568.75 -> -0.17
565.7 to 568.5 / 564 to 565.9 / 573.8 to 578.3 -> 0.06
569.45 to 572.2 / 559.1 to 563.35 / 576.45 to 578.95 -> -0.06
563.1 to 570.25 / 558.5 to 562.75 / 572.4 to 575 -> -0.08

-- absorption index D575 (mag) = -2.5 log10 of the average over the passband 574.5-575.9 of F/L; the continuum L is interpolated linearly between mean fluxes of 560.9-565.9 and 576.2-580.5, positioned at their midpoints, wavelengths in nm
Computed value -0.06 mag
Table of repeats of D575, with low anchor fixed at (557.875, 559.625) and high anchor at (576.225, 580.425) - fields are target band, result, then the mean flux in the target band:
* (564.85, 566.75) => -0.04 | 16.1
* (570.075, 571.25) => 0.00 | 16.4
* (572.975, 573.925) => -0.04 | 17.5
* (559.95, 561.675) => 0.00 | 14.7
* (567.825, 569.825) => -0.02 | 16.3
